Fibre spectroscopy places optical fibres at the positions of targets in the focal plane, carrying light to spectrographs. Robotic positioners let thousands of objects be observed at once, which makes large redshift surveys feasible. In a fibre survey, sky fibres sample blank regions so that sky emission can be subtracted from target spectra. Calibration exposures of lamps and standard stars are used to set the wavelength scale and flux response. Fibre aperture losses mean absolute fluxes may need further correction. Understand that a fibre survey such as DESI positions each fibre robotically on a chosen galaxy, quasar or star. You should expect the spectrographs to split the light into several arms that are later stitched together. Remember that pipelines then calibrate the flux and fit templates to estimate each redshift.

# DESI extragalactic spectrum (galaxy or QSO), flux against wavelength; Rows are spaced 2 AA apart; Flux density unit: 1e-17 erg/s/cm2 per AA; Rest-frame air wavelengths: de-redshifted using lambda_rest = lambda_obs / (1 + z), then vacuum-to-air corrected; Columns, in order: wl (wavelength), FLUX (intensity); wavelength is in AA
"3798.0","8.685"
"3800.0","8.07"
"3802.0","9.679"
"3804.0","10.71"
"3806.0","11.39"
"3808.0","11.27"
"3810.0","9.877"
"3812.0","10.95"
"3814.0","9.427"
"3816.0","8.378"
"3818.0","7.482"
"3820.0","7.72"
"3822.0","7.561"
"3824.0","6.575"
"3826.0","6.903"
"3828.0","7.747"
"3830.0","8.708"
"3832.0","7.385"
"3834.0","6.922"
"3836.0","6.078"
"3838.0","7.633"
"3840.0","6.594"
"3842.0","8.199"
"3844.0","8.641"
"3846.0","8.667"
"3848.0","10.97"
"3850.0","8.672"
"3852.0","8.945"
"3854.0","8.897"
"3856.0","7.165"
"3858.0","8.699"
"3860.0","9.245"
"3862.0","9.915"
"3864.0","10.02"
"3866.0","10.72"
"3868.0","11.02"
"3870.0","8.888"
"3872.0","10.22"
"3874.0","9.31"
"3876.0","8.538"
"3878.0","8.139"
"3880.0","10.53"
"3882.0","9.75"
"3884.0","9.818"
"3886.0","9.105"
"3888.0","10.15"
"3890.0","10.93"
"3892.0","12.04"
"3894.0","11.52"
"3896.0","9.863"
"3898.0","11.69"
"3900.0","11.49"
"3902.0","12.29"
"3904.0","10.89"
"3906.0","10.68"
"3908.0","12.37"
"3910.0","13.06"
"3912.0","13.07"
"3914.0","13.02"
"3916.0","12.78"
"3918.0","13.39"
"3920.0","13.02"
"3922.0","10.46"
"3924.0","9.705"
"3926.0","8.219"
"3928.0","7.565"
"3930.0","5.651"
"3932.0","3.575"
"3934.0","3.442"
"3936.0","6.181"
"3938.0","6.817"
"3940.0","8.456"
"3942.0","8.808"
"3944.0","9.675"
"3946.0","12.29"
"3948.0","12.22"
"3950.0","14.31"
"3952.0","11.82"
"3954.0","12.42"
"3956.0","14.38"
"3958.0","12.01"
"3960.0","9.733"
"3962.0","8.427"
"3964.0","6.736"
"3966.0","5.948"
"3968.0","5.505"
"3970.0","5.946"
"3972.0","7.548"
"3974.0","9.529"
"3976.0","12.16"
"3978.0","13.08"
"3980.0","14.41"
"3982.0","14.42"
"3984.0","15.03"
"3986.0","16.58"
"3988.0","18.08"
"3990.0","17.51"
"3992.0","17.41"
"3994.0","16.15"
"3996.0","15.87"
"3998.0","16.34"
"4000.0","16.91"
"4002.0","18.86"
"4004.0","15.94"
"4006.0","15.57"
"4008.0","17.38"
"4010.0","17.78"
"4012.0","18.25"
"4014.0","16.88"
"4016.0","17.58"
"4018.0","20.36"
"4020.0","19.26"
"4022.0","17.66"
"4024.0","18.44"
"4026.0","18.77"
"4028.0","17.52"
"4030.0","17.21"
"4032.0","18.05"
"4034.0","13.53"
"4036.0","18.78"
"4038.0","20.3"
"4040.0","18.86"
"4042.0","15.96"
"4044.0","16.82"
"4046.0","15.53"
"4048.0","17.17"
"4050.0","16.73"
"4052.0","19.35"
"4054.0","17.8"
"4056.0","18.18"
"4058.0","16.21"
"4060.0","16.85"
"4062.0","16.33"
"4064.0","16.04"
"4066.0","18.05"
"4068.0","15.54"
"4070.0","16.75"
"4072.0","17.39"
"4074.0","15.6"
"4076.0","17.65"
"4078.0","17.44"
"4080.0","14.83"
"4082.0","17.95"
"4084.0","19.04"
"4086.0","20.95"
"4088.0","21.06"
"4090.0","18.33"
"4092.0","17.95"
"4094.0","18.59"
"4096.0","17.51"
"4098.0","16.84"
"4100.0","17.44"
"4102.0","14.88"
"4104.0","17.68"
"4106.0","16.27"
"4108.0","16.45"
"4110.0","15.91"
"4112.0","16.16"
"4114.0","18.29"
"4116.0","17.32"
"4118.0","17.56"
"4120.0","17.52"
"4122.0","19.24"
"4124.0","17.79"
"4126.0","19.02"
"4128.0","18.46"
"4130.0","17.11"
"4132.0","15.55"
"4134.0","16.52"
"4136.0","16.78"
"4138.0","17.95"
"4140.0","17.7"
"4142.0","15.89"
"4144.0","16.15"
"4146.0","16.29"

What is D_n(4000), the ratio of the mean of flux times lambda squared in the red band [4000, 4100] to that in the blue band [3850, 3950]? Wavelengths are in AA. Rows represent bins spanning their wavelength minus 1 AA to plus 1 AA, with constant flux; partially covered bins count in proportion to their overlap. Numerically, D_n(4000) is 1.91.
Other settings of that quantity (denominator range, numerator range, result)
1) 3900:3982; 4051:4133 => 1.86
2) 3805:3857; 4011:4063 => 2.33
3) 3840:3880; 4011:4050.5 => 2.10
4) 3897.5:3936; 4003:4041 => 1.84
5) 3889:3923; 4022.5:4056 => 1.58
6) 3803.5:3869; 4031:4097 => 2.24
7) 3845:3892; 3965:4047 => 1.77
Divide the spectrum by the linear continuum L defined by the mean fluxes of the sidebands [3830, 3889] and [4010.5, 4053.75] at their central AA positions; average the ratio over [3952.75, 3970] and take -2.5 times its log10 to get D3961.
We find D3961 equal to 0.46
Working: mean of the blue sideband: 8.92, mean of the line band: 9.23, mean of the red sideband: 17.8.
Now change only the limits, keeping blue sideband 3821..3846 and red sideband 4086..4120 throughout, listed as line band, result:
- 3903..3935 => 0.052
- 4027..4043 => -0.171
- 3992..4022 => -0.240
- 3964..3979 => 0.443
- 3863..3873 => -0.164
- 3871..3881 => -0.036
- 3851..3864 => -0.068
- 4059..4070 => -0.034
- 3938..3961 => 0.051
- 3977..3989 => -0.171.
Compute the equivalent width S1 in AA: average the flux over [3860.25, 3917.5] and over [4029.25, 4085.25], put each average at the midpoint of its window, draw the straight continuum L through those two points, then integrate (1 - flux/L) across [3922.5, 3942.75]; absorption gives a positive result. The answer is 9.0 AA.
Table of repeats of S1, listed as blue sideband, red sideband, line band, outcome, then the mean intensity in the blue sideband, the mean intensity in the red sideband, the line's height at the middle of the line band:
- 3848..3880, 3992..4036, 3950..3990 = 9.5 AA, 9.32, 17.4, 15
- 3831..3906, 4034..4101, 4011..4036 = -3.4 AA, 9.46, 17.5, 15.7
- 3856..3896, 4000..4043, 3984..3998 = -0.6 AA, 9.85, 17.7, 16.1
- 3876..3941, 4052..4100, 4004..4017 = -2.3 AA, 9.97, 17.6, 14.6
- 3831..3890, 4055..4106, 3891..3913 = -2.4 AA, 8.96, 17.4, 10.5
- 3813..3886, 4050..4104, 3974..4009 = -4.0 AA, 8.62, 17.5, 14.1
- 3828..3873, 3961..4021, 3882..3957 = 6.3 AA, 8.71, 14.4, 11.5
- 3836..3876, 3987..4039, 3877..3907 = 1.0 AA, 8.99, 17.6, 11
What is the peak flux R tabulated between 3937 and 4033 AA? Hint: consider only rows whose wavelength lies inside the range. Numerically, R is 20.36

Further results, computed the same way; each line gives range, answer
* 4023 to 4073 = 20.3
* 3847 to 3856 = 10.97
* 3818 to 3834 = 8.708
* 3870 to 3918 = 13.39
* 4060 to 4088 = 21.06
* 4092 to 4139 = 19.24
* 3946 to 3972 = 14.38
